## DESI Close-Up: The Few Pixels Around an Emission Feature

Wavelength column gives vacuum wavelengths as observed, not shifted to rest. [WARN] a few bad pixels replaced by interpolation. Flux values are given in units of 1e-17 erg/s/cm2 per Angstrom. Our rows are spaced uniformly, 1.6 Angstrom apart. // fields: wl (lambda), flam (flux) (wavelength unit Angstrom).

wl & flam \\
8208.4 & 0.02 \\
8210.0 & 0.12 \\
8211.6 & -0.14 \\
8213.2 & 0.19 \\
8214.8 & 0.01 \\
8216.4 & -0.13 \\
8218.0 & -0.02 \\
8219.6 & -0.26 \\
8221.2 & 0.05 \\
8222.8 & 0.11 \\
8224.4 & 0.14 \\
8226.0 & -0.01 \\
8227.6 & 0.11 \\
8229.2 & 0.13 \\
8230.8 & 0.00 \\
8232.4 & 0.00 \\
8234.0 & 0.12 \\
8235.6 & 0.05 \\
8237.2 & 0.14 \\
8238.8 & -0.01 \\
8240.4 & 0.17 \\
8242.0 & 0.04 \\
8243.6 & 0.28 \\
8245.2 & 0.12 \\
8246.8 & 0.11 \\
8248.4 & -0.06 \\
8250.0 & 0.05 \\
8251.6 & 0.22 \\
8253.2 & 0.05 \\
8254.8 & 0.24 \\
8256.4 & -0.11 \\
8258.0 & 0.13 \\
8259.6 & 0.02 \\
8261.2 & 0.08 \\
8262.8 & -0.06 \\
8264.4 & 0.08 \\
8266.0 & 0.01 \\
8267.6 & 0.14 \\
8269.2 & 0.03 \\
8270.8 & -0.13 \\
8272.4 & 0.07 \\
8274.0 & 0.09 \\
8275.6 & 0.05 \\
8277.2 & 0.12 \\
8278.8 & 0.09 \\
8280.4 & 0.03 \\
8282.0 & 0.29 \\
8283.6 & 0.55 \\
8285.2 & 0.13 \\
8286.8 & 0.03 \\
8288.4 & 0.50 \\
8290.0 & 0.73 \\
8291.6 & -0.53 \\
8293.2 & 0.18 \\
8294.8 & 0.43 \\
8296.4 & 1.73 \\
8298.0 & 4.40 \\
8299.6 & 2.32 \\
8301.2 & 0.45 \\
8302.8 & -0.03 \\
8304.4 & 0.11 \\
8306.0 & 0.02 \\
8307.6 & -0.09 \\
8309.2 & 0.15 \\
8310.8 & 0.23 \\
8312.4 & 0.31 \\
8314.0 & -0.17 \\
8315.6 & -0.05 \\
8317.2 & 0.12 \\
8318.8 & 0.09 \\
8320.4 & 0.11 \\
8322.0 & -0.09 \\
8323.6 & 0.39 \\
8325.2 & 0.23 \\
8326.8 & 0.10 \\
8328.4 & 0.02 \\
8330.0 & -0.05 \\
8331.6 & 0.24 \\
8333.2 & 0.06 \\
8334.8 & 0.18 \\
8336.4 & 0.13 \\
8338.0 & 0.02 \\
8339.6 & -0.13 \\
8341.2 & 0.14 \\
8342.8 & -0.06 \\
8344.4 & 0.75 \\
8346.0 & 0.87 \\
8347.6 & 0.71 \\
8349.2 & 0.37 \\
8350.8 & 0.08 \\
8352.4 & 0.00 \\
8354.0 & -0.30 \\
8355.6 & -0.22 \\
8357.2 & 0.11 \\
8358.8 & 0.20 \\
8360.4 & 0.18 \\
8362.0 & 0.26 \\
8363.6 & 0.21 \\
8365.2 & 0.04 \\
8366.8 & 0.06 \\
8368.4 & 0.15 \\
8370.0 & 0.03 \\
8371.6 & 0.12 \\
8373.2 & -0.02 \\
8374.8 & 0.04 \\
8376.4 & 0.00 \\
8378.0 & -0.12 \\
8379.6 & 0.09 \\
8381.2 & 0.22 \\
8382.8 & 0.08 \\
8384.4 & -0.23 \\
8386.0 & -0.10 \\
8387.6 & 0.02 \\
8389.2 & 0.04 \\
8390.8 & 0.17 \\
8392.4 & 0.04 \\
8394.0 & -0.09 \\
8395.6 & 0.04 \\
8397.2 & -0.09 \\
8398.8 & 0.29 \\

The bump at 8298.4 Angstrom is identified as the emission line H-alpha 6563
